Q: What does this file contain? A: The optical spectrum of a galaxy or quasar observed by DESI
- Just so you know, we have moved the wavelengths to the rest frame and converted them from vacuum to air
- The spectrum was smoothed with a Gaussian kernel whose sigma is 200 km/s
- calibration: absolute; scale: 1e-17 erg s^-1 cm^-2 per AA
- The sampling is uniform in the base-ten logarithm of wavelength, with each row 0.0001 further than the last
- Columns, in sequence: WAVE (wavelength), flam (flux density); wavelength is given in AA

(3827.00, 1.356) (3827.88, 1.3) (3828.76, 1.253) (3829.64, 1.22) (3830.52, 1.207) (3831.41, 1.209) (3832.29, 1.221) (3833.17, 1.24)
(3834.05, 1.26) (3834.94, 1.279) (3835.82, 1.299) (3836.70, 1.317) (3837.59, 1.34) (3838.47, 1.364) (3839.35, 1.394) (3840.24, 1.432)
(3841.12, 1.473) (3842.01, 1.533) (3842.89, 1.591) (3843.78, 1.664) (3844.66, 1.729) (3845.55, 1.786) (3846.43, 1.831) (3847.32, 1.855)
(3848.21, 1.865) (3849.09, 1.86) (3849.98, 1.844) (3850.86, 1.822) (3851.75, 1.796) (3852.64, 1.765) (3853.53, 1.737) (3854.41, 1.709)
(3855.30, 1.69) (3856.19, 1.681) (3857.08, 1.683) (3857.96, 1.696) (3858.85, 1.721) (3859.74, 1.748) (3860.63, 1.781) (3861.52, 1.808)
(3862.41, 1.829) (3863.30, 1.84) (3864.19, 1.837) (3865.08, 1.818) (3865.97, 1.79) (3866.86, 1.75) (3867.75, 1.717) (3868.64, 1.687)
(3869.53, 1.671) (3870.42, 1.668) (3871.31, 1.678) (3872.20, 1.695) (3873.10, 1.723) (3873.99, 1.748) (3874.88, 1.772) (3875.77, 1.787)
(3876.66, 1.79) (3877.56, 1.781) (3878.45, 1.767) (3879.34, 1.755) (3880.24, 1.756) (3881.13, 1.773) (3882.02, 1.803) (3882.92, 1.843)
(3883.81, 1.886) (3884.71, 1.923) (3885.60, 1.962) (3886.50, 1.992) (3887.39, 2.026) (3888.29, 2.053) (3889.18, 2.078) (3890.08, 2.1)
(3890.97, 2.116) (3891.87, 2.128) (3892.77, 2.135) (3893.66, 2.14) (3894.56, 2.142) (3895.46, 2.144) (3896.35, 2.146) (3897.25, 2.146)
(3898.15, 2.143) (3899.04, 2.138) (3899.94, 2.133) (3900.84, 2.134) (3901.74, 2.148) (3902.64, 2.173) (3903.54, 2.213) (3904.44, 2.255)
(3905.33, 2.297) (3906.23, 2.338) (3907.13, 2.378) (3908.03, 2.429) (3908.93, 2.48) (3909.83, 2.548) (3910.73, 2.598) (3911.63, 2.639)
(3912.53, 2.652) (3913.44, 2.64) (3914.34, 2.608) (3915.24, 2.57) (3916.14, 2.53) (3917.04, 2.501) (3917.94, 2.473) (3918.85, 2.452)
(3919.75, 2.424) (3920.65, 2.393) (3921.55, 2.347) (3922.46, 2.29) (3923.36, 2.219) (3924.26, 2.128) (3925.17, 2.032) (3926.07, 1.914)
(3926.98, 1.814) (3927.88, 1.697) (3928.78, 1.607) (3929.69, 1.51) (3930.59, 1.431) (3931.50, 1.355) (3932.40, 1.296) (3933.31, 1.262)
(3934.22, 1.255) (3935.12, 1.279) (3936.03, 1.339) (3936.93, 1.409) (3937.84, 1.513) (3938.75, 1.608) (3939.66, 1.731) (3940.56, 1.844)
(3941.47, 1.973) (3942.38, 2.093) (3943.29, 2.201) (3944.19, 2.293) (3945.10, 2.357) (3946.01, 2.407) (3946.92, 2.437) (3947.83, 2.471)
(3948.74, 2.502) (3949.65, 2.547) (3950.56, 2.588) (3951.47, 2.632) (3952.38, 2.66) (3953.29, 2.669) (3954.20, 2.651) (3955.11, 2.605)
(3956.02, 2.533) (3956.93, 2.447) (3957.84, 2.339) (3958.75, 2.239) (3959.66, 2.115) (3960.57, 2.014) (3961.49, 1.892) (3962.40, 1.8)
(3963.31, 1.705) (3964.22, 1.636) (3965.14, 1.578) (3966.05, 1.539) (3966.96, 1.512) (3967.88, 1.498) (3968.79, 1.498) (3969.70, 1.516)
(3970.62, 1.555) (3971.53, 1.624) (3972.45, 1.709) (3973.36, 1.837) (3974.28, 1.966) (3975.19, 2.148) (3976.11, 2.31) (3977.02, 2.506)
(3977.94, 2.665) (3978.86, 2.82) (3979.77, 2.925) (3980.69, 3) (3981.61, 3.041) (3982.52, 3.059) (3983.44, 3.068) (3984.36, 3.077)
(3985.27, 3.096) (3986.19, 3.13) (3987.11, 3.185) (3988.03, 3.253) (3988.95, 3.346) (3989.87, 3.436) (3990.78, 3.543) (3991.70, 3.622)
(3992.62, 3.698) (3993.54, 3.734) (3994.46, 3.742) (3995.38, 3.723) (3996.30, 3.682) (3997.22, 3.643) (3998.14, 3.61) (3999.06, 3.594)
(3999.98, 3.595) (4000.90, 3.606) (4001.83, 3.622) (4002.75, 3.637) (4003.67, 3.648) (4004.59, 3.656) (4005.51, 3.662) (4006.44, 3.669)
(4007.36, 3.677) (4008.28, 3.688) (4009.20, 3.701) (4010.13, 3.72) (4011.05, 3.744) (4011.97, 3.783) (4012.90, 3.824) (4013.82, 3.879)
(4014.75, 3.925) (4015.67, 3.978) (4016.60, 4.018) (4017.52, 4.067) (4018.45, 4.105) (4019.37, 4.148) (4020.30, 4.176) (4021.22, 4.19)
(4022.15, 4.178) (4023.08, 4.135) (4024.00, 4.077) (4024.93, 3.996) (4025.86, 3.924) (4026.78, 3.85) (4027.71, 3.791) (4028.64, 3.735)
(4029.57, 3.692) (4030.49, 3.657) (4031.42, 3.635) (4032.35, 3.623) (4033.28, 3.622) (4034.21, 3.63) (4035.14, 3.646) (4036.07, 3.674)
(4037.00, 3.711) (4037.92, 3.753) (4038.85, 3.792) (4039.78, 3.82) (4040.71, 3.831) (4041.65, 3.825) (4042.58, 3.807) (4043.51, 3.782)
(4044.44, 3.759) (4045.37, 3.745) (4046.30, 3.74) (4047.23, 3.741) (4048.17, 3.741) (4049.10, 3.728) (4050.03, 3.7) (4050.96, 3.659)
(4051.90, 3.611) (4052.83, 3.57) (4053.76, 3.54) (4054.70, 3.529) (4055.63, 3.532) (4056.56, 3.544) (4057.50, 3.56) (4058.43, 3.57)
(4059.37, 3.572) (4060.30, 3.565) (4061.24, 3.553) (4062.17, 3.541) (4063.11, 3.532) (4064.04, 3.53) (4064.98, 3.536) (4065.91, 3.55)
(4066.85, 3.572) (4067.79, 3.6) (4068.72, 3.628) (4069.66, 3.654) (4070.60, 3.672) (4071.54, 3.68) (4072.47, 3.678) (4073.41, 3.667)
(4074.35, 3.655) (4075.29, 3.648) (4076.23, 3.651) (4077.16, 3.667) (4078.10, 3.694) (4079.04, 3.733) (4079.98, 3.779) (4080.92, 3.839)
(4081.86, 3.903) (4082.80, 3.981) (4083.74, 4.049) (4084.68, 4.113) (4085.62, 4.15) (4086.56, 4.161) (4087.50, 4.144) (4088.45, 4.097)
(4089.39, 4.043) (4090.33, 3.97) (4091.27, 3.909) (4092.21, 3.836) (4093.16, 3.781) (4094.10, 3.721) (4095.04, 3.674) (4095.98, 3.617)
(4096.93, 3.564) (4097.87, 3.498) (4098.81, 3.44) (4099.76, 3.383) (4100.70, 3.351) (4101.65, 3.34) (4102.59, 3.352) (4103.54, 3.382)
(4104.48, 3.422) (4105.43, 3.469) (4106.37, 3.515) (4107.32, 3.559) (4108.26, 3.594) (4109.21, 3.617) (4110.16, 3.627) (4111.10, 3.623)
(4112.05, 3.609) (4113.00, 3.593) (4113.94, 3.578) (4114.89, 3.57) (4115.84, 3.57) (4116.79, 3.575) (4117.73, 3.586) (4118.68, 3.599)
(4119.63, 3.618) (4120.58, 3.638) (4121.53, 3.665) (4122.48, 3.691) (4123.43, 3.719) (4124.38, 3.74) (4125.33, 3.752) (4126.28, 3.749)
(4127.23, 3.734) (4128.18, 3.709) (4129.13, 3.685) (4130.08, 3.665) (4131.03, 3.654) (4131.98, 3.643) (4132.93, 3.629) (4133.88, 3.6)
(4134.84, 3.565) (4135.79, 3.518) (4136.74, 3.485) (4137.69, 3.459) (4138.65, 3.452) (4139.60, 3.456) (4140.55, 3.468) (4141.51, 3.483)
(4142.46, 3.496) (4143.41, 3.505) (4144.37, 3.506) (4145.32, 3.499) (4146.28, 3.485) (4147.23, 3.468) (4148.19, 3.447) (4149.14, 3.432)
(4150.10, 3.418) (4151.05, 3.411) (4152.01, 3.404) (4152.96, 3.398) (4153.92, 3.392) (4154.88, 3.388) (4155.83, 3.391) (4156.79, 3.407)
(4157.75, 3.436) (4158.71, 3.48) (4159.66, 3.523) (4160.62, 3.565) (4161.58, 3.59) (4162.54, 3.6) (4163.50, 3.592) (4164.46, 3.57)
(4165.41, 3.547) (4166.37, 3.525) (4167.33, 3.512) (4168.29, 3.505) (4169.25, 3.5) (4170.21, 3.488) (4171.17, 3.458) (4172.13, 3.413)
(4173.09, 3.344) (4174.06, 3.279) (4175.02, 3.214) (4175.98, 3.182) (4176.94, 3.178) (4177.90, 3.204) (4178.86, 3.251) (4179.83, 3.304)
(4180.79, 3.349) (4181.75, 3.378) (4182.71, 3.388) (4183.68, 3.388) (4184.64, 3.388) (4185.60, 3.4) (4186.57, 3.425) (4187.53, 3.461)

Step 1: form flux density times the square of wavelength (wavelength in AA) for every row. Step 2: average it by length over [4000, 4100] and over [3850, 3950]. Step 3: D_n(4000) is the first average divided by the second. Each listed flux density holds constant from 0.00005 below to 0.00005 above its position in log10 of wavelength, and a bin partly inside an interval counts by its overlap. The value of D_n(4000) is 2.04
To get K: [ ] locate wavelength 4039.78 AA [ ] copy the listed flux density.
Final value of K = 3.82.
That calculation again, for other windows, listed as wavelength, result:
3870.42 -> 1.668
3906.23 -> 2.338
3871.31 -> 1.678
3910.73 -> 2.598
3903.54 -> 2.213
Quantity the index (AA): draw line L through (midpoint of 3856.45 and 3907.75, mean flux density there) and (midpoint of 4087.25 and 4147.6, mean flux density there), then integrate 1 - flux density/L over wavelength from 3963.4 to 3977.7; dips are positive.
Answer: 4.4 AA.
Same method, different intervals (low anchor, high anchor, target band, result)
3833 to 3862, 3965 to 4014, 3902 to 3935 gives 2.3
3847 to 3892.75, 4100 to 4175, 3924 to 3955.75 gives 4.1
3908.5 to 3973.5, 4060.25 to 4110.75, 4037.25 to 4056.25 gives -2.7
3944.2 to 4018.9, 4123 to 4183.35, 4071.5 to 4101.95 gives -4.8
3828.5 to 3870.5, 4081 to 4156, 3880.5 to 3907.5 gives -2.0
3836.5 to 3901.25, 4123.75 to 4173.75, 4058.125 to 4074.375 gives -3.1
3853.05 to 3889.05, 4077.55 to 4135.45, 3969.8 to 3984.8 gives 1.2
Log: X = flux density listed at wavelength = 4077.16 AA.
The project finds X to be 3.667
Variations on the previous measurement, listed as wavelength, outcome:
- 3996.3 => 3.682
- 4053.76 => 3.54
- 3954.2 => 2.651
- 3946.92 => 2.437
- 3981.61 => 3.041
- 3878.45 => 1.767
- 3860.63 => 1.781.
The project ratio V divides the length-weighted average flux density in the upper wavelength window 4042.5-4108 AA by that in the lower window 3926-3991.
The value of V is 1.7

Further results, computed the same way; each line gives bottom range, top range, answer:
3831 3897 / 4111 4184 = 2.00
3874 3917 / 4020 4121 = 1.72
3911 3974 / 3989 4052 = 1.85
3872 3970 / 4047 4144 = 1.77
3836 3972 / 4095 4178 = 1.80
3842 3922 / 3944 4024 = 1.48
